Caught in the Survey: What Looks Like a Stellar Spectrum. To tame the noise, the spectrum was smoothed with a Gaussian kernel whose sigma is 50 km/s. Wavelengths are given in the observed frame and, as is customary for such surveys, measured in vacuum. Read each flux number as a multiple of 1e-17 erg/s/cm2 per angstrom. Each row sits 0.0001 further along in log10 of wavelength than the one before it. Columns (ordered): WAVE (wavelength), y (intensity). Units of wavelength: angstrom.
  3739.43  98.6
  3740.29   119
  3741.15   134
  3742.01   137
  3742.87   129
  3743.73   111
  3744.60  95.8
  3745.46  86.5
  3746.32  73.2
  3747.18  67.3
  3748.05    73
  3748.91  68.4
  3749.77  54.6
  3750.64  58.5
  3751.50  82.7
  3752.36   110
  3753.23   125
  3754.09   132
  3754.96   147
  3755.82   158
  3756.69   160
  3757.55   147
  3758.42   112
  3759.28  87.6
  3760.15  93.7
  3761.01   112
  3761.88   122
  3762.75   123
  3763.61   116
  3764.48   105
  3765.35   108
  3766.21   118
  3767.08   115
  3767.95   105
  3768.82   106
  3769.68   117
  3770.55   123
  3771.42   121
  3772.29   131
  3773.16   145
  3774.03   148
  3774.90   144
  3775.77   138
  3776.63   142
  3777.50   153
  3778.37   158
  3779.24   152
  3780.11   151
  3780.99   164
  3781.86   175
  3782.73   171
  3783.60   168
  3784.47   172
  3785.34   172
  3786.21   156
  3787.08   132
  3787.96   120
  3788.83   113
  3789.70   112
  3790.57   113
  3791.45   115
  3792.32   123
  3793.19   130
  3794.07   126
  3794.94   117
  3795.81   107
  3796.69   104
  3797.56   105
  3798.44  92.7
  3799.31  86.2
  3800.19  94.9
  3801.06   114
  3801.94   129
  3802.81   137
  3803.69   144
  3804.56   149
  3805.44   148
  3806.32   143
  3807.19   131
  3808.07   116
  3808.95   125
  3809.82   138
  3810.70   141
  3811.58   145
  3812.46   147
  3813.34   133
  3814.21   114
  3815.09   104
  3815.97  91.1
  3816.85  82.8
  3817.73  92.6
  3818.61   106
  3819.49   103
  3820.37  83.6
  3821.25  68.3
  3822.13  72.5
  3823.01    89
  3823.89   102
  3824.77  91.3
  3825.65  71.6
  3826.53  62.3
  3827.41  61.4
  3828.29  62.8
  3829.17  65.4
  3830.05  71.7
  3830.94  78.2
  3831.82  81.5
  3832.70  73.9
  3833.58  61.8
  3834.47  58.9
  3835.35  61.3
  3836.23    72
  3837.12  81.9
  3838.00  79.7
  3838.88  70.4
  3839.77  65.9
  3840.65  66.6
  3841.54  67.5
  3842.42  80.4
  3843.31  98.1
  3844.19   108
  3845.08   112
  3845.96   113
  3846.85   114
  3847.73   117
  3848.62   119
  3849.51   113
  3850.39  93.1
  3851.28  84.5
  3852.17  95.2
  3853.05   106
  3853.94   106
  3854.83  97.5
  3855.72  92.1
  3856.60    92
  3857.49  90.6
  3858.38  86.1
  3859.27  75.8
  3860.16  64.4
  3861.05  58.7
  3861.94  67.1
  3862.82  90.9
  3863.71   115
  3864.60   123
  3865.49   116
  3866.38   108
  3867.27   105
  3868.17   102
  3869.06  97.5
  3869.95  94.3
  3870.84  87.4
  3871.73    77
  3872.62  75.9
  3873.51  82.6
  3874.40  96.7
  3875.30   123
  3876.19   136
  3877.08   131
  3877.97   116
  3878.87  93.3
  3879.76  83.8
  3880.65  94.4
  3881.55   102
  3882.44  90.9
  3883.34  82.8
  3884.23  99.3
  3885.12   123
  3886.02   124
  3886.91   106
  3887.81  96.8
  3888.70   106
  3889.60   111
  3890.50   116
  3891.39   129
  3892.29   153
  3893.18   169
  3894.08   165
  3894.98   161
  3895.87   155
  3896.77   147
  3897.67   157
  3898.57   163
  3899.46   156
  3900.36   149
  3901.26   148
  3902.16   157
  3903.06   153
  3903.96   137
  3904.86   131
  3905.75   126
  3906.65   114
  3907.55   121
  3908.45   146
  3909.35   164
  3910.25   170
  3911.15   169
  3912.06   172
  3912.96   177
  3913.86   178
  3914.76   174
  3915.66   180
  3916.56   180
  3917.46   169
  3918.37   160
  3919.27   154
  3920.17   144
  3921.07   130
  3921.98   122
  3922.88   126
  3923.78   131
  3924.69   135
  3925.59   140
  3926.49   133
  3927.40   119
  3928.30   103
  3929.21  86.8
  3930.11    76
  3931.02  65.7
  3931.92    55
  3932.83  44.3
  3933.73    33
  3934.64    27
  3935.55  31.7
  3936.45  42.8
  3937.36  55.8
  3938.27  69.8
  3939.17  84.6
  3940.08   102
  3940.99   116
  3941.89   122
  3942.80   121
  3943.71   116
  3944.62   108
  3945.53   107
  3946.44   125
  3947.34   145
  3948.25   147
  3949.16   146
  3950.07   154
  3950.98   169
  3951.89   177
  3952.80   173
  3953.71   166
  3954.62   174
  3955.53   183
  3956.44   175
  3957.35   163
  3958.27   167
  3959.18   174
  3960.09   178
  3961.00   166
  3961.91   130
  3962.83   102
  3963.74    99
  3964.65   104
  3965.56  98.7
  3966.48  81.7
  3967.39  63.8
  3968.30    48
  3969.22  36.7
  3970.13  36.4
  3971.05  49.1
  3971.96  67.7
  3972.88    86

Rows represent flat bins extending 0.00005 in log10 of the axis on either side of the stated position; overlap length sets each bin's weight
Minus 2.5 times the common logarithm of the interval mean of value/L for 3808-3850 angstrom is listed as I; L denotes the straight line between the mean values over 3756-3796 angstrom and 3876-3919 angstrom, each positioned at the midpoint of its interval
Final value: 0.41 mag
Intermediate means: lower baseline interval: 132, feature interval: 92.2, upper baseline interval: 139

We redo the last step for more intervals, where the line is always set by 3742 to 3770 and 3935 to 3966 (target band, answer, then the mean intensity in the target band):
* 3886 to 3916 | -0.19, 147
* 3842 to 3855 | 0.13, 104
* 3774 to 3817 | -0.18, 132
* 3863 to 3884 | 0.19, 101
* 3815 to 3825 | 0.26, 90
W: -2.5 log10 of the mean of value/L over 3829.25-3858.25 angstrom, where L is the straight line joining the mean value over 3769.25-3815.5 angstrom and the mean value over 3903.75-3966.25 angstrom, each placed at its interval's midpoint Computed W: 0.44 mag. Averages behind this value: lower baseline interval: 133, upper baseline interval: 129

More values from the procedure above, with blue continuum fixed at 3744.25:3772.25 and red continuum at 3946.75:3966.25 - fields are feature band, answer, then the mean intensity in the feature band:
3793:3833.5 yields 0.14 mag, 104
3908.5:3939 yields 0.20 mag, 119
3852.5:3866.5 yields 0.36 mag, 92.8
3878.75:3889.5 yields 0.32 mag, 101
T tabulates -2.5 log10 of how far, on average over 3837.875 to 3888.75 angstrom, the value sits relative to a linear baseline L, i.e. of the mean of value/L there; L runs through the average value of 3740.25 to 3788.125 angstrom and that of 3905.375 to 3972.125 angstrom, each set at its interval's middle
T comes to 0.258 mag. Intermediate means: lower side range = 124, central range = 96.8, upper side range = 122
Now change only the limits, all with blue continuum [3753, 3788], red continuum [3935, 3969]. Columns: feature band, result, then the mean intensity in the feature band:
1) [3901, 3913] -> -0.17 mag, 148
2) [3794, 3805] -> 0.16 mag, 116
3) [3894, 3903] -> -0.22 mag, 155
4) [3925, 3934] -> 0.38 mag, 87.5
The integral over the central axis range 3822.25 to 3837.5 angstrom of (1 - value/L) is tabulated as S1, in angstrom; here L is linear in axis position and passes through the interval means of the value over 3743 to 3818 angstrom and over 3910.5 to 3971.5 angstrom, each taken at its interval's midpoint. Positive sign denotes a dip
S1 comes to 6.1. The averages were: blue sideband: 122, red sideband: 121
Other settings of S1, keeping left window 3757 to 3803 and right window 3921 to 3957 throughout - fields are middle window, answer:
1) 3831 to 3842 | 4.7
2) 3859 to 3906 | 0.9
